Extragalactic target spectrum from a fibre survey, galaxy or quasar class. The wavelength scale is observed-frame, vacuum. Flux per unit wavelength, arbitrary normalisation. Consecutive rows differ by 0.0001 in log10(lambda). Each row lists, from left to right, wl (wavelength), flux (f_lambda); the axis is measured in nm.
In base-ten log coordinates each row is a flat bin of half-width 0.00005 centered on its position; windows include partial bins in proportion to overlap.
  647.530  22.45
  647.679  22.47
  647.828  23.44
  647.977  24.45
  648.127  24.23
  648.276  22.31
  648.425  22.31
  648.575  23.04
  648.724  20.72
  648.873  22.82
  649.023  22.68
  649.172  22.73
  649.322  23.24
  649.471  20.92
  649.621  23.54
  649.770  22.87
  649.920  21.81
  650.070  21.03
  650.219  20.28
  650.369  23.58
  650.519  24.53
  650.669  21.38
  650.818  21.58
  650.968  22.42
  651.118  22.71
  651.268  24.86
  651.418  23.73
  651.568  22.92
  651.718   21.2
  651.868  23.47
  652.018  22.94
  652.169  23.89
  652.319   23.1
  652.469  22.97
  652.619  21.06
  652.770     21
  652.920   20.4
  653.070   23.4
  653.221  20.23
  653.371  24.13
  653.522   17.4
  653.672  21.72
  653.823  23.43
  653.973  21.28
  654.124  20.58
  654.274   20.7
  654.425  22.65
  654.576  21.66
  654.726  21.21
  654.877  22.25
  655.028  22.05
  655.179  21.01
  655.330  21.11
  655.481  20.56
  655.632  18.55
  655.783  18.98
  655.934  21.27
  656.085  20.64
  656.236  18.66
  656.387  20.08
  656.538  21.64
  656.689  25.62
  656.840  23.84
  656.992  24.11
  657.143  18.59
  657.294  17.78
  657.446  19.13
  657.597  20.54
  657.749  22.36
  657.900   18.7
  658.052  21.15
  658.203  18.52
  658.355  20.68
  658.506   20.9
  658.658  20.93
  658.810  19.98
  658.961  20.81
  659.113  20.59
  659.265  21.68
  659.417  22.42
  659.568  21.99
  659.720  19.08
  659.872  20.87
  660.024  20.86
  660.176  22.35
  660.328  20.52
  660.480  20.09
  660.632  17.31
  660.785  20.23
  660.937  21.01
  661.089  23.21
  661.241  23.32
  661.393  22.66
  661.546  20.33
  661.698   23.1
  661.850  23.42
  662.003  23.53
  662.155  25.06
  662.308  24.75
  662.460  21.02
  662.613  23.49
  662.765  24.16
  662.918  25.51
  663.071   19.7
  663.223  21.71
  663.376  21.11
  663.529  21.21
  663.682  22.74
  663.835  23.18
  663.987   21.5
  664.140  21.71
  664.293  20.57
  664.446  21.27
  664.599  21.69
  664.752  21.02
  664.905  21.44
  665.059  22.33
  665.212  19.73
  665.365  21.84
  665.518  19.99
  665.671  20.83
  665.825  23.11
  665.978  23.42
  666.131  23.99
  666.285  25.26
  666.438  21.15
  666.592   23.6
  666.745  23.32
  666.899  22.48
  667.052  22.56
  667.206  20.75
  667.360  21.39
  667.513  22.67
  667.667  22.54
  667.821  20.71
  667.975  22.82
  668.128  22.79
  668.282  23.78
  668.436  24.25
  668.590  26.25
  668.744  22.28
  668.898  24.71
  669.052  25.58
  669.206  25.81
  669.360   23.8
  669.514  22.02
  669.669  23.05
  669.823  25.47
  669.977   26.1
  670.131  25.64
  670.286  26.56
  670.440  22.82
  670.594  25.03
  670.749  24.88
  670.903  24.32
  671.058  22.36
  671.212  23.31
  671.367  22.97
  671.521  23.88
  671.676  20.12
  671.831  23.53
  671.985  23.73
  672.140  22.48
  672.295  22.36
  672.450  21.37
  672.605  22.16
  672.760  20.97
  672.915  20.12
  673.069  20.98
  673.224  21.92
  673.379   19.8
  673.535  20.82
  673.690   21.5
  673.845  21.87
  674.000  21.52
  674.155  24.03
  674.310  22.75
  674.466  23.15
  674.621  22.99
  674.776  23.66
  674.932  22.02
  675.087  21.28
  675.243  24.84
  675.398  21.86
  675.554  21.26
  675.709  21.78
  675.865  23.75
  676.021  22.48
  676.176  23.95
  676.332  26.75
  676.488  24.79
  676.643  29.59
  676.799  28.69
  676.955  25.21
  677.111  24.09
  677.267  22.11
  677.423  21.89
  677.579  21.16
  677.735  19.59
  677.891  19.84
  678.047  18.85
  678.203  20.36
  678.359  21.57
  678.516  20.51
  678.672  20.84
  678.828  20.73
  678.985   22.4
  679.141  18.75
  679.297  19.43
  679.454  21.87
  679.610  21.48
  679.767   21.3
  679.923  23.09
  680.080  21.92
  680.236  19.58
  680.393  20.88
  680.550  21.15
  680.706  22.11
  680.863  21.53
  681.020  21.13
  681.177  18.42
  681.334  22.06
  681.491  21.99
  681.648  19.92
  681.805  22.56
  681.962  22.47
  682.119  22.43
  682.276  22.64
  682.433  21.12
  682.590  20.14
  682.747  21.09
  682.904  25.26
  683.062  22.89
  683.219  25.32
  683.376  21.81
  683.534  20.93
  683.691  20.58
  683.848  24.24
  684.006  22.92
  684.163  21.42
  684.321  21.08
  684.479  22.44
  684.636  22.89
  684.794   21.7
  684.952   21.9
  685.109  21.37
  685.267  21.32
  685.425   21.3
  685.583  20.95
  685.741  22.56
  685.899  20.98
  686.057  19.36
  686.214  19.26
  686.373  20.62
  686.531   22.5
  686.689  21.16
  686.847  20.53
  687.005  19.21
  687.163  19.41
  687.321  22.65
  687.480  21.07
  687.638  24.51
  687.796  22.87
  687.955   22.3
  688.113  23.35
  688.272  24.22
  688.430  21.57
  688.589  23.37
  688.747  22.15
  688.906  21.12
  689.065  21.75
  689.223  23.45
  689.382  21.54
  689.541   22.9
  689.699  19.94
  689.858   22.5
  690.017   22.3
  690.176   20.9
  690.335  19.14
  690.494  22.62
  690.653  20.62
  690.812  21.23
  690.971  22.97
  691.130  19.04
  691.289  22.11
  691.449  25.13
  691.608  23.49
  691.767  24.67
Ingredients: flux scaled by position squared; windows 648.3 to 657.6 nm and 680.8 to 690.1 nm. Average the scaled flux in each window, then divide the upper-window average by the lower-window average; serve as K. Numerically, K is 1.10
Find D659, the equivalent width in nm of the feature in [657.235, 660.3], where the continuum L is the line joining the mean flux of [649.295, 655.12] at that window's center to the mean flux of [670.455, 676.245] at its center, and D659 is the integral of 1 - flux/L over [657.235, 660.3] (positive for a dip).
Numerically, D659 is 0.23 nm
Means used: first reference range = 22.1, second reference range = 22.5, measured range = 20.6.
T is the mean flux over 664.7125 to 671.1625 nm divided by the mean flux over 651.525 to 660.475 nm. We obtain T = 1.1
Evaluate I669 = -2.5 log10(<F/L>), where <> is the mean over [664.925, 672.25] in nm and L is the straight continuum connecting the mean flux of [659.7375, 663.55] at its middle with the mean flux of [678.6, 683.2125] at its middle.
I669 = -0.068 mag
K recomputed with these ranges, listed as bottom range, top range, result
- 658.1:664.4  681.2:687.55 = 1.07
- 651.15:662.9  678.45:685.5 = 1.08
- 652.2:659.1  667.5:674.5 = 1.15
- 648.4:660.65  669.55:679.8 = 1.12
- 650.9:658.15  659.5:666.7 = 1.05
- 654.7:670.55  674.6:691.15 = 1.06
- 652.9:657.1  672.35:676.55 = 1.11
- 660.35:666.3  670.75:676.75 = 1.07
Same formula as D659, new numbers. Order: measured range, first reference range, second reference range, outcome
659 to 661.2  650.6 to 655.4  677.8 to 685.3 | 0.10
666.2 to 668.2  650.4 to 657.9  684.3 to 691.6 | -0.07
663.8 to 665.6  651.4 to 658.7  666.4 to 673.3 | 0.10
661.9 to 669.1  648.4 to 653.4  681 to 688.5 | -0.13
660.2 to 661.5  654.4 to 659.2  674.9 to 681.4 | 0.00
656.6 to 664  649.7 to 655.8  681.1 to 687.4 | 0.08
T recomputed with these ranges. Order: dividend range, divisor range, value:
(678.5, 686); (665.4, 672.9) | 0.93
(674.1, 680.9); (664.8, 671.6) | 0.96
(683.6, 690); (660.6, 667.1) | 0.98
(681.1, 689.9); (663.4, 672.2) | 0.95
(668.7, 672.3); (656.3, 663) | 1.11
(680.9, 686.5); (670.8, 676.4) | 0.97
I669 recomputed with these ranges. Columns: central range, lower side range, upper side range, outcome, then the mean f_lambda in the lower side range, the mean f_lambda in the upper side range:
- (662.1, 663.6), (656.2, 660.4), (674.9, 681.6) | -0.078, 20.9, 22.1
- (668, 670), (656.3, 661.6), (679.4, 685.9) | -0.139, 21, 21.8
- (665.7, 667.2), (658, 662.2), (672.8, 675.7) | -0.068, 21.3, 22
